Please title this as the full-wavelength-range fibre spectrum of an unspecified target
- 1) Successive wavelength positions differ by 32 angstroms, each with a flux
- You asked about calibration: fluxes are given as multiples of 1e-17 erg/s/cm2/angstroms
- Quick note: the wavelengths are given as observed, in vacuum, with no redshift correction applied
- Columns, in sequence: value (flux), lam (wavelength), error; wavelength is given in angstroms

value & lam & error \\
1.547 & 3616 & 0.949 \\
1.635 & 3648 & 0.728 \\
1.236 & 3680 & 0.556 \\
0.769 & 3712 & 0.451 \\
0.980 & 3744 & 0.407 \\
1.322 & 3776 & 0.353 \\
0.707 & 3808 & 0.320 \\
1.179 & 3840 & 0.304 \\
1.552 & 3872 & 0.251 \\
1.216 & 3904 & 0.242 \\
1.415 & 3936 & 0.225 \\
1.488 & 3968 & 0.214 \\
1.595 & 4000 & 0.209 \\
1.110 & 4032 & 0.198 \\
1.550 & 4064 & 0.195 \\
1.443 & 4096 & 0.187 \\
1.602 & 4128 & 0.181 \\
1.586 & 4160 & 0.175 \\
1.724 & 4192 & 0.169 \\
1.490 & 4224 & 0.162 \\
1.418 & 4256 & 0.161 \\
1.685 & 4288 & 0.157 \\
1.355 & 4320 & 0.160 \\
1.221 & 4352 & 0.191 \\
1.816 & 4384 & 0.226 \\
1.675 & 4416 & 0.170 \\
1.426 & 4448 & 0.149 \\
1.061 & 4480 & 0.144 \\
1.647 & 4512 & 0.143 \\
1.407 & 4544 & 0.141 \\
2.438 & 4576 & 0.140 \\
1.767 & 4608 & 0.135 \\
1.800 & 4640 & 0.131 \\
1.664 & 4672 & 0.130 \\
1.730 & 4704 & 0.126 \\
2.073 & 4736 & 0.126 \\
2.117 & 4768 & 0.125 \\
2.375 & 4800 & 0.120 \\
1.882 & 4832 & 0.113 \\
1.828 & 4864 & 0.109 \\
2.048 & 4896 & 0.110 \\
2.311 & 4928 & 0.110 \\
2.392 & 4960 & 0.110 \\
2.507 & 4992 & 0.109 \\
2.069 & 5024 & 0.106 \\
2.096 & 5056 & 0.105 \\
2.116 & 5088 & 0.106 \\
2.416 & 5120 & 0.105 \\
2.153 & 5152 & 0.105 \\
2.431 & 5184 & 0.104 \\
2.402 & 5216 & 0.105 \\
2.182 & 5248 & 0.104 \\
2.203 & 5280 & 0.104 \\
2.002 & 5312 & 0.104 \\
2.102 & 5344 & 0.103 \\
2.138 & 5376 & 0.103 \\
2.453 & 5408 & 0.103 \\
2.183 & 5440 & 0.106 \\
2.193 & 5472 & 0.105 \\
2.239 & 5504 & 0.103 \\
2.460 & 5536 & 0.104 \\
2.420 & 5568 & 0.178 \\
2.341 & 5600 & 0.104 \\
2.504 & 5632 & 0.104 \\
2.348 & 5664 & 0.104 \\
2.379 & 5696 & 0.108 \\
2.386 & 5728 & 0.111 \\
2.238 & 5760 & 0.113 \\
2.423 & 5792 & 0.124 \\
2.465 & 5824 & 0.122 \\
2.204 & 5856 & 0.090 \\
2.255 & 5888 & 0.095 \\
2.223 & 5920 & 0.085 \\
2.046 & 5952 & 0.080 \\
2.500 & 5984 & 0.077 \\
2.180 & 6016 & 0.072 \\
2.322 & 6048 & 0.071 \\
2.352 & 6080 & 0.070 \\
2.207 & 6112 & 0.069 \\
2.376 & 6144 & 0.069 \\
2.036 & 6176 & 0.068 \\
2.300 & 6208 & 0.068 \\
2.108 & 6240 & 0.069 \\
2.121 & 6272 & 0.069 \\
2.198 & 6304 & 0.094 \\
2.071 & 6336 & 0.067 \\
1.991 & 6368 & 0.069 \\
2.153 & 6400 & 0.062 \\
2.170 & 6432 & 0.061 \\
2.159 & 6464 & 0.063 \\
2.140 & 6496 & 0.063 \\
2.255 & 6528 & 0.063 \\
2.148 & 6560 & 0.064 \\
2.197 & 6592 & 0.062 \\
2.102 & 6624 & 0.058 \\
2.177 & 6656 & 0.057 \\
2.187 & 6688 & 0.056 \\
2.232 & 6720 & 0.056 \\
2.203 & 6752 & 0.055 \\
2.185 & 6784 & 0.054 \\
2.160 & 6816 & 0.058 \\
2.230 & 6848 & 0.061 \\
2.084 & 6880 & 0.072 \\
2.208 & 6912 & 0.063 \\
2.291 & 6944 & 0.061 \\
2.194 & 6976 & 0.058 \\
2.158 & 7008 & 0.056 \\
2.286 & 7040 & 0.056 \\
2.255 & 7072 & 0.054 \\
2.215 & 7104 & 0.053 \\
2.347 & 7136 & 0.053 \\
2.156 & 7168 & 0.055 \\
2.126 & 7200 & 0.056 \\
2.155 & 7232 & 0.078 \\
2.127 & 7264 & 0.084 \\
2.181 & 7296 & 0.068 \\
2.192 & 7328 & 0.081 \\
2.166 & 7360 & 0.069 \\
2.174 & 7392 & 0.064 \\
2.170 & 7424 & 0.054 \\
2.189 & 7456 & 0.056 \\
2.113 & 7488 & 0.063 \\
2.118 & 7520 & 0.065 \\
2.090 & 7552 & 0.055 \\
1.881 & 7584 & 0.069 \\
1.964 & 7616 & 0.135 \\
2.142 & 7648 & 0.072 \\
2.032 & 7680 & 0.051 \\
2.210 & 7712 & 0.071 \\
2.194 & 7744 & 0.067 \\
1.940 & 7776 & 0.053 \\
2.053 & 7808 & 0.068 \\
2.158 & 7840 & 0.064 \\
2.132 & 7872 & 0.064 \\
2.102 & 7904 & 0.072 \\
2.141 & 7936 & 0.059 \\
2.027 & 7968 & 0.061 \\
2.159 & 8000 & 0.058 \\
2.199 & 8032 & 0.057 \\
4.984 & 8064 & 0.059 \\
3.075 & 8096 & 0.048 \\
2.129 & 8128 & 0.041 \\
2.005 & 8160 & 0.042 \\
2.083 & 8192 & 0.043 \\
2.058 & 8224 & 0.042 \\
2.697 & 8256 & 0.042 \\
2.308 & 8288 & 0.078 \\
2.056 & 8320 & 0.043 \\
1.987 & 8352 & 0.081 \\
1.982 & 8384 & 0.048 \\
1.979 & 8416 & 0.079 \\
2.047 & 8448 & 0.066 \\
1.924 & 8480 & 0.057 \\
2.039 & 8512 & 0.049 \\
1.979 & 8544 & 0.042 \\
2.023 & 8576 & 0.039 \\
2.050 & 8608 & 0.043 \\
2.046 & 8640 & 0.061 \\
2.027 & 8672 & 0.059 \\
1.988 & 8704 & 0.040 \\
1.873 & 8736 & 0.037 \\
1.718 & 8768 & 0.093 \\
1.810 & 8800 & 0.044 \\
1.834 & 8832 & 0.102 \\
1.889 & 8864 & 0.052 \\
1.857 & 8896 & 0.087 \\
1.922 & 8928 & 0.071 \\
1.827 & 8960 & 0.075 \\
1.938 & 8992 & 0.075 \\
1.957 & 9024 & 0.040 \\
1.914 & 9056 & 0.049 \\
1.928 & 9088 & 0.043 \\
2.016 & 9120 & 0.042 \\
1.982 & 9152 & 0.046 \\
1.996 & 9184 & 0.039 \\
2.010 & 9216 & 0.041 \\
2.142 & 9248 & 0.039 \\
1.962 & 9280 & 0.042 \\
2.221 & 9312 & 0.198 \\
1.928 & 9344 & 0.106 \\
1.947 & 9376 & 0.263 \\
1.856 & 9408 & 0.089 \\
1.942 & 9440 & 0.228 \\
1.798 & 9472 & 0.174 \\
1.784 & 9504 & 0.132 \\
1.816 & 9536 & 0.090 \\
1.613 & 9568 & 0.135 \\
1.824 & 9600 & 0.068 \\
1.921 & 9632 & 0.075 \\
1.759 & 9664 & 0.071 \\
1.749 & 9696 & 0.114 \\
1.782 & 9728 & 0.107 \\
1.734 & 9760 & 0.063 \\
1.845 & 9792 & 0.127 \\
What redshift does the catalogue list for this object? 0.23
